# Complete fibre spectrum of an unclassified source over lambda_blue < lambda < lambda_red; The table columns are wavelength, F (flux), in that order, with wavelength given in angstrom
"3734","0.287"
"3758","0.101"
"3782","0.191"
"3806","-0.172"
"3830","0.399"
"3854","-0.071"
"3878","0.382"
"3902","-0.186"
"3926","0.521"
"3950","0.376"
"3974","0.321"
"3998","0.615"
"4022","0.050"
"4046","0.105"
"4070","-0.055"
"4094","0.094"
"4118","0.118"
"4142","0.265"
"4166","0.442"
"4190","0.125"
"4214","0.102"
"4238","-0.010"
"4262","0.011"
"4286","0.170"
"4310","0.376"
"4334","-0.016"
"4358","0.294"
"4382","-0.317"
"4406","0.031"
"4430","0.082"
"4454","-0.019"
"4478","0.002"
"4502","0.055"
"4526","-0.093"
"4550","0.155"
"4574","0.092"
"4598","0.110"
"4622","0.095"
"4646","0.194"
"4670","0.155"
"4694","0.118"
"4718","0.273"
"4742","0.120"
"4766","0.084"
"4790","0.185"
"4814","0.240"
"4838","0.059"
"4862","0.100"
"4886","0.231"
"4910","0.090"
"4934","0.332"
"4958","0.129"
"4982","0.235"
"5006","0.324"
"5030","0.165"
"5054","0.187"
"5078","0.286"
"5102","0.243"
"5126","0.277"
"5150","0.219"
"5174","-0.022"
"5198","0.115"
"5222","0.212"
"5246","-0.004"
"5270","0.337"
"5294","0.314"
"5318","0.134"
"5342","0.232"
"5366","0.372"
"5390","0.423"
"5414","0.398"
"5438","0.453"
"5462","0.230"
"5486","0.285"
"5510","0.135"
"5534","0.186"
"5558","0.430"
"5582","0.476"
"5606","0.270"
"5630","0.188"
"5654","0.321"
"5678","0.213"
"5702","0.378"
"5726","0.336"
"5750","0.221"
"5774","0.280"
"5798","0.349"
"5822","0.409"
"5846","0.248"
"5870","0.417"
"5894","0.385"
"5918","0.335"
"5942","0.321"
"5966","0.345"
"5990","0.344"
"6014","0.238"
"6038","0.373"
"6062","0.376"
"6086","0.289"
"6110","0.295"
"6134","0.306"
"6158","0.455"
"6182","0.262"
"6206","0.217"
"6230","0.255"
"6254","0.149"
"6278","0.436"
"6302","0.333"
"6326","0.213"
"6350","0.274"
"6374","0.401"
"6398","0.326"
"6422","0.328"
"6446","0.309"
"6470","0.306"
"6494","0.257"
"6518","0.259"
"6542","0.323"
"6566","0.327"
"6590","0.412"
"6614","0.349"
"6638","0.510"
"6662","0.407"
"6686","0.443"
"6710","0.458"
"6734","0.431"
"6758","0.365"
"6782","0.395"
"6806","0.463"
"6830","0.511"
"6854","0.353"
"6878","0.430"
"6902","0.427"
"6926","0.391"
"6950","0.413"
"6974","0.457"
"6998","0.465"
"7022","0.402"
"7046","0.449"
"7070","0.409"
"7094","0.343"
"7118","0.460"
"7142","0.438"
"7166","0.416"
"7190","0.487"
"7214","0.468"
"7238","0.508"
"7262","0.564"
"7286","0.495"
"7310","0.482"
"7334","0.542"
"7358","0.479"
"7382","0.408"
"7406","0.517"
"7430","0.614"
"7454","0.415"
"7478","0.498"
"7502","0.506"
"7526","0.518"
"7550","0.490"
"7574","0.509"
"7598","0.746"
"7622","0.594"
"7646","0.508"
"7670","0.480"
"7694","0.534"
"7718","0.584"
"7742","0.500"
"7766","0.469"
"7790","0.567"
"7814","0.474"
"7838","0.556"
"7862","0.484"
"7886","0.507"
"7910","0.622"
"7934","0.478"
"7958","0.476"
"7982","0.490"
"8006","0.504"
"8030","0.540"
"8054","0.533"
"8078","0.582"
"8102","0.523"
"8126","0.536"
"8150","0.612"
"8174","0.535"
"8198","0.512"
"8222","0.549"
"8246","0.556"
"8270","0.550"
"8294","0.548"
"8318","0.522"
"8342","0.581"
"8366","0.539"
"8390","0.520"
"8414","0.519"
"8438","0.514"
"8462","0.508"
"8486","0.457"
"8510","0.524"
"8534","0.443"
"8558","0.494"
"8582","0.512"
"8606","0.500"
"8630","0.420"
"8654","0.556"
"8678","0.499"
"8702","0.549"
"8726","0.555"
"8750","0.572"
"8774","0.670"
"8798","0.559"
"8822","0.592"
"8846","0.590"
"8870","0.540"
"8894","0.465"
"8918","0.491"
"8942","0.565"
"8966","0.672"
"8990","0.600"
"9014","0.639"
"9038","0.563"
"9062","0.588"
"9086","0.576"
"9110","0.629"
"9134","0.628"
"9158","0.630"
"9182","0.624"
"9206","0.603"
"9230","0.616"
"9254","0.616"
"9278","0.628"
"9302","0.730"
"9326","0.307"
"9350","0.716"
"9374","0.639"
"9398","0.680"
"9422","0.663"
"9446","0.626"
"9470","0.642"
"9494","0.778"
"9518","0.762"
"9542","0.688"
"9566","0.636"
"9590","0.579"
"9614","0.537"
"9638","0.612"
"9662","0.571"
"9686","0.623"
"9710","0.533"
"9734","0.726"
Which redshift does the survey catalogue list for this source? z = 0.649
